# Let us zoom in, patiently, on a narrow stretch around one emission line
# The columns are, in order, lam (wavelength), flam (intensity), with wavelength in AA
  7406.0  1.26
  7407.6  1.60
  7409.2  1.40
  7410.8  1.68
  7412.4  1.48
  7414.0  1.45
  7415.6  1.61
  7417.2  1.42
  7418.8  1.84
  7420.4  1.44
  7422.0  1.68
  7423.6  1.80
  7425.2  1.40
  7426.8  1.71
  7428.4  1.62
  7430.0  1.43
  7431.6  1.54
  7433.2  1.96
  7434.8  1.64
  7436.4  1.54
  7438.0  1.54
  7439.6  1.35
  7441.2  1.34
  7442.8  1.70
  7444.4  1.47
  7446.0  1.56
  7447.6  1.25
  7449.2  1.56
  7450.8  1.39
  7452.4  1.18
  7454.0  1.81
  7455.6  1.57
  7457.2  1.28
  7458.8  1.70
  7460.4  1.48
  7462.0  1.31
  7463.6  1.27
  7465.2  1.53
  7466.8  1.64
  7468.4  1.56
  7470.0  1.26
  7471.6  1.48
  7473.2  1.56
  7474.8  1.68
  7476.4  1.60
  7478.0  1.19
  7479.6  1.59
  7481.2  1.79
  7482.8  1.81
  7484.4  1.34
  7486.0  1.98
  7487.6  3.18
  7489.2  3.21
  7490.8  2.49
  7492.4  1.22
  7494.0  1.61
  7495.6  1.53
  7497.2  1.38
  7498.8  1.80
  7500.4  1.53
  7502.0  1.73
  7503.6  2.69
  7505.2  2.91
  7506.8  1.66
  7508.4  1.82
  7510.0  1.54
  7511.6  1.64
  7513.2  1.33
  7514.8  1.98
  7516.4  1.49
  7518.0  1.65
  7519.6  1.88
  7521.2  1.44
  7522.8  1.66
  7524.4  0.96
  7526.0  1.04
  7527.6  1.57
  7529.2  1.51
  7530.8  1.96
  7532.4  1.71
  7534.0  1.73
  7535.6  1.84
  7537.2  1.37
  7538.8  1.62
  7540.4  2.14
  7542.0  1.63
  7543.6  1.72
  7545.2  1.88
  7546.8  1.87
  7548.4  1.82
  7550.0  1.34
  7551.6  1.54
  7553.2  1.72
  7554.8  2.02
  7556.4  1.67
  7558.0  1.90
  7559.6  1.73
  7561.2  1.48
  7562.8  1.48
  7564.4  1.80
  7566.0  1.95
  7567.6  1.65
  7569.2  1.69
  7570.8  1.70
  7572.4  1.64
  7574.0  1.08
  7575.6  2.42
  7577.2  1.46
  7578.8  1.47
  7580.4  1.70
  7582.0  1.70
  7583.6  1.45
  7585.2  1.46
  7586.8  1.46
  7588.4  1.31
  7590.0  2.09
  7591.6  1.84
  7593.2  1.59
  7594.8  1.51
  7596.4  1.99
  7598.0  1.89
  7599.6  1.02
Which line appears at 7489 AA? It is [S II] 6716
